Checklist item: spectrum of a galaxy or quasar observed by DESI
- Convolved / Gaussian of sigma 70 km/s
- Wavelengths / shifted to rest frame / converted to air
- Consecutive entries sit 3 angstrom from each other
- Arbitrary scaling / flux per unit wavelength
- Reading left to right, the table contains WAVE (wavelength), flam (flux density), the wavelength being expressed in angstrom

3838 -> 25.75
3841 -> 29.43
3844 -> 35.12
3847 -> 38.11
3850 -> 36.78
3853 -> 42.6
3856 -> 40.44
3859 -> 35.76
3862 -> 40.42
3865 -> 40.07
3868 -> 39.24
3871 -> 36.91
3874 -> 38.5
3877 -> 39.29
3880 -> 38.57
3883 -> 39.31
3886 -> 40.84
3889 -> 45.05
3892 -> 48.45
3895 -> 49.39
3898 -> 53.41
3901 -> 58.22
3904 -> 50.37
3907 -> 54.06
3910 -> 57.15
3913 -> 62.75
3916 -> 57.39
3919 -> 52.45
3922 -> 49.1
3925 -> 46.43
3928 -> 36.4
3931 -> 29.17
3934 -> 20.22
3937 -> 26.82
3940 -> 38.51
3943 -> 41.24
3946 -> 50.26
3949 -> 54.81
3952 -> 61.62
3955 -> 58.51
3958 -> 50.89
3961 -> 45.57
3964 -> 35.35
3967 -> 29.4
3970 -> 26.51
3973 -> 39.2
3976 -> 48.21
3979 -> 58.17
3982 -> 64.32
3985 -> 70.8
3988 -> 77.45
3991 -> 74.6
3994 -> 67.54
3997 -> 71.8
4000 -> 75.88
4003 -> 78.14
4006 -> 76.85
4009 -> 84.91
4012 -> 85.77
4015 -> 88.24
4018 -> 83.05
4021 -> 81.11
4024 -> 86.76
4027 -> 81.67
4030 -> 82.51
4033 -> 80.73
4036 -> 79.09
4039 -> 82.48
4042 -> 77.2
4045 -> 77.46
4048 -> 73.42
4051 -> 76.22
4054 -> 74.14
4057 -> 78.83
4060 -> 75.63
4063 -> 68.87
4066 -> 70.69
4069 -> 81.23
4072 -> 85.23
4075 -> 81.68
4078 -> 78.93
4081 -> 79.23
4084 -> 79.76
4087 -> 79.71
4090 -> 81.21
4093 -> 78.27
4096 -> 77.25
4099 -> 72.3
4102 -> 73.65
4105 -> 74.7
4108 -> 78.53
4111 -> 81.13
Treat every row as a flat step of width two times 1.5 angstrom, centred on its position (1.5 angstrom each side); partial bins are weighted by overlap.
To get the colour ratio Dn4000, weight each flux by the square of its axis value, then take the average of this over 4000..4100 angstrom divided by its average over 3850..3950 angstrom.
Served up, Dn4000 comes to 1.95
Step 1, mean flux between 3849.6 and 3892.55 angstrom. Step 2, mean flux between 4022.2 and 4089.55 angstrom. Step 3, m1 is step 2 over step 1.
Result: 2.0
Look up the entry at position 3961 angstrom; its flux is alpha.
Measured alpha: 45.57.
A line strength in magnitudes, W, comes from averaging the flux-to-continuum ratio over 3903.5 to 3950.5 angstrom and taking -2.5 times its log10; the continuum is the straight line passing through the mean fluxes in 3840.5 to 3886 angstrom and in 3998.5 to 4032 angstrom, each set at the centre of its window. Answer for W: 0.228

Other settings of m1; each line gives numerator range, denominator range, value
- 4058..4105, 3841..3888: 2.01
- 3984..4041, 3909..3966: 1.74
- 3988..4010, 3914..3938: 1.87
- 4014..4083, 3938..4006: 1.42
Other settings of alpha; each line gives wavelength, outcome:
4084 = 79.76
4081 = 79.23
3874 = 38.5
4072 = 85.23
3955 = 58.51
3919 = 52.45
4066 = 70.69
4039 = 82.48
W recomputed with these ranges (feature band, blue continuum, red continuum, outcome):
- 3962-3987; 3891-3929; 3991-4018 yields 0.443 mag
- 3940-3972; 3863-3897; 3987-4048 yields 0.350 mag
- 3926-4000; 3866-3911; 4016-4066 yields 0.252 mag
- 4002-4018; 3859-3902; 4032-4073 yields -0.205 mag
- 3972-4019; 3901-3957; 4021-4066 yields -0.098 mag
